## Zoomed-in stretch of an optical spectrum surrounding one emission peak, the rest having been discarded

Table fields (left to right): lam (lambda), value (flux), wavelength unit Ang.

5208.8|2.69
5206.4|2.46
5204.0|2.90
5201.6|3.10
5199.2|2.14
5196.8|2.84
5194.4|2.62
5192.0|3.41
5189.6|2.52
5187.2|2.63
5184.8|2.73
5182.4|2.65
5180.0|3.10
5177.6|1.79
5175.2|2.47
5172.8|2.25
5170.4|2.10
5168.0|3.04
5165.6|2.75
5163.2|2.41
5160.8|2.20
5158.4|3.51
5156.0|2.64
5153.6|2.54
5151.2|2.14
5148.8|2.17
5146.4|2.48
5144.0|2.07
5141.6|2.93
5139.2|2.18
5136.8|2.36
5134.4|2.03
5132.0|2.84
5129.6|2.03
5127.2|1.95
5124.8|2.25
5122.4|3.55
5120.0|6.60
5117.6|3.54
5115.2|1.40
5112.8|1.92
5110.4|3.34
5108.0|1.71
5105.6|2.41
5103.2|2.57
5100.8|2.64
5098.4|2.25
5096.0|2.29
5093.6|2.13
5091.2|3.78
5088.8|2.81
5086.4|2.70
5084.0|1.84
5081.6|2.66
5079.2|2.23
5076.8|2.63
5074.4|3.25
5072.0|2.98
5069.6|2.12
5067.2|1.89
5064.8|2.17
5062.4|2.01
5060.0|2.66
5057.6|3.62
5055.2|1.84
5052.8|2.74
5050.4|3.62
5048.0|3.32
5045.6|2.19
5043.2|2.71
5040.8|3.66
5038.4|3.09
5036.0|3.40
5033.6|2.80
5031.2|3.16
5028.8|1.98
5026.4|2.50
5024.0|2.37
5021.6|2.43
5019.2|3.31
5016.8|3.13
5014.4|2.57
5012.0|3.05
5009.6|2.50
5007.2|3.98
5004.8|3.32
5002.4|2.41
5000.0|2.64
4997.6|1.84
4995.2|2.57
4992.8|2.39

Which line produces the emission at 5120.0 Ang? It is H-gamma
